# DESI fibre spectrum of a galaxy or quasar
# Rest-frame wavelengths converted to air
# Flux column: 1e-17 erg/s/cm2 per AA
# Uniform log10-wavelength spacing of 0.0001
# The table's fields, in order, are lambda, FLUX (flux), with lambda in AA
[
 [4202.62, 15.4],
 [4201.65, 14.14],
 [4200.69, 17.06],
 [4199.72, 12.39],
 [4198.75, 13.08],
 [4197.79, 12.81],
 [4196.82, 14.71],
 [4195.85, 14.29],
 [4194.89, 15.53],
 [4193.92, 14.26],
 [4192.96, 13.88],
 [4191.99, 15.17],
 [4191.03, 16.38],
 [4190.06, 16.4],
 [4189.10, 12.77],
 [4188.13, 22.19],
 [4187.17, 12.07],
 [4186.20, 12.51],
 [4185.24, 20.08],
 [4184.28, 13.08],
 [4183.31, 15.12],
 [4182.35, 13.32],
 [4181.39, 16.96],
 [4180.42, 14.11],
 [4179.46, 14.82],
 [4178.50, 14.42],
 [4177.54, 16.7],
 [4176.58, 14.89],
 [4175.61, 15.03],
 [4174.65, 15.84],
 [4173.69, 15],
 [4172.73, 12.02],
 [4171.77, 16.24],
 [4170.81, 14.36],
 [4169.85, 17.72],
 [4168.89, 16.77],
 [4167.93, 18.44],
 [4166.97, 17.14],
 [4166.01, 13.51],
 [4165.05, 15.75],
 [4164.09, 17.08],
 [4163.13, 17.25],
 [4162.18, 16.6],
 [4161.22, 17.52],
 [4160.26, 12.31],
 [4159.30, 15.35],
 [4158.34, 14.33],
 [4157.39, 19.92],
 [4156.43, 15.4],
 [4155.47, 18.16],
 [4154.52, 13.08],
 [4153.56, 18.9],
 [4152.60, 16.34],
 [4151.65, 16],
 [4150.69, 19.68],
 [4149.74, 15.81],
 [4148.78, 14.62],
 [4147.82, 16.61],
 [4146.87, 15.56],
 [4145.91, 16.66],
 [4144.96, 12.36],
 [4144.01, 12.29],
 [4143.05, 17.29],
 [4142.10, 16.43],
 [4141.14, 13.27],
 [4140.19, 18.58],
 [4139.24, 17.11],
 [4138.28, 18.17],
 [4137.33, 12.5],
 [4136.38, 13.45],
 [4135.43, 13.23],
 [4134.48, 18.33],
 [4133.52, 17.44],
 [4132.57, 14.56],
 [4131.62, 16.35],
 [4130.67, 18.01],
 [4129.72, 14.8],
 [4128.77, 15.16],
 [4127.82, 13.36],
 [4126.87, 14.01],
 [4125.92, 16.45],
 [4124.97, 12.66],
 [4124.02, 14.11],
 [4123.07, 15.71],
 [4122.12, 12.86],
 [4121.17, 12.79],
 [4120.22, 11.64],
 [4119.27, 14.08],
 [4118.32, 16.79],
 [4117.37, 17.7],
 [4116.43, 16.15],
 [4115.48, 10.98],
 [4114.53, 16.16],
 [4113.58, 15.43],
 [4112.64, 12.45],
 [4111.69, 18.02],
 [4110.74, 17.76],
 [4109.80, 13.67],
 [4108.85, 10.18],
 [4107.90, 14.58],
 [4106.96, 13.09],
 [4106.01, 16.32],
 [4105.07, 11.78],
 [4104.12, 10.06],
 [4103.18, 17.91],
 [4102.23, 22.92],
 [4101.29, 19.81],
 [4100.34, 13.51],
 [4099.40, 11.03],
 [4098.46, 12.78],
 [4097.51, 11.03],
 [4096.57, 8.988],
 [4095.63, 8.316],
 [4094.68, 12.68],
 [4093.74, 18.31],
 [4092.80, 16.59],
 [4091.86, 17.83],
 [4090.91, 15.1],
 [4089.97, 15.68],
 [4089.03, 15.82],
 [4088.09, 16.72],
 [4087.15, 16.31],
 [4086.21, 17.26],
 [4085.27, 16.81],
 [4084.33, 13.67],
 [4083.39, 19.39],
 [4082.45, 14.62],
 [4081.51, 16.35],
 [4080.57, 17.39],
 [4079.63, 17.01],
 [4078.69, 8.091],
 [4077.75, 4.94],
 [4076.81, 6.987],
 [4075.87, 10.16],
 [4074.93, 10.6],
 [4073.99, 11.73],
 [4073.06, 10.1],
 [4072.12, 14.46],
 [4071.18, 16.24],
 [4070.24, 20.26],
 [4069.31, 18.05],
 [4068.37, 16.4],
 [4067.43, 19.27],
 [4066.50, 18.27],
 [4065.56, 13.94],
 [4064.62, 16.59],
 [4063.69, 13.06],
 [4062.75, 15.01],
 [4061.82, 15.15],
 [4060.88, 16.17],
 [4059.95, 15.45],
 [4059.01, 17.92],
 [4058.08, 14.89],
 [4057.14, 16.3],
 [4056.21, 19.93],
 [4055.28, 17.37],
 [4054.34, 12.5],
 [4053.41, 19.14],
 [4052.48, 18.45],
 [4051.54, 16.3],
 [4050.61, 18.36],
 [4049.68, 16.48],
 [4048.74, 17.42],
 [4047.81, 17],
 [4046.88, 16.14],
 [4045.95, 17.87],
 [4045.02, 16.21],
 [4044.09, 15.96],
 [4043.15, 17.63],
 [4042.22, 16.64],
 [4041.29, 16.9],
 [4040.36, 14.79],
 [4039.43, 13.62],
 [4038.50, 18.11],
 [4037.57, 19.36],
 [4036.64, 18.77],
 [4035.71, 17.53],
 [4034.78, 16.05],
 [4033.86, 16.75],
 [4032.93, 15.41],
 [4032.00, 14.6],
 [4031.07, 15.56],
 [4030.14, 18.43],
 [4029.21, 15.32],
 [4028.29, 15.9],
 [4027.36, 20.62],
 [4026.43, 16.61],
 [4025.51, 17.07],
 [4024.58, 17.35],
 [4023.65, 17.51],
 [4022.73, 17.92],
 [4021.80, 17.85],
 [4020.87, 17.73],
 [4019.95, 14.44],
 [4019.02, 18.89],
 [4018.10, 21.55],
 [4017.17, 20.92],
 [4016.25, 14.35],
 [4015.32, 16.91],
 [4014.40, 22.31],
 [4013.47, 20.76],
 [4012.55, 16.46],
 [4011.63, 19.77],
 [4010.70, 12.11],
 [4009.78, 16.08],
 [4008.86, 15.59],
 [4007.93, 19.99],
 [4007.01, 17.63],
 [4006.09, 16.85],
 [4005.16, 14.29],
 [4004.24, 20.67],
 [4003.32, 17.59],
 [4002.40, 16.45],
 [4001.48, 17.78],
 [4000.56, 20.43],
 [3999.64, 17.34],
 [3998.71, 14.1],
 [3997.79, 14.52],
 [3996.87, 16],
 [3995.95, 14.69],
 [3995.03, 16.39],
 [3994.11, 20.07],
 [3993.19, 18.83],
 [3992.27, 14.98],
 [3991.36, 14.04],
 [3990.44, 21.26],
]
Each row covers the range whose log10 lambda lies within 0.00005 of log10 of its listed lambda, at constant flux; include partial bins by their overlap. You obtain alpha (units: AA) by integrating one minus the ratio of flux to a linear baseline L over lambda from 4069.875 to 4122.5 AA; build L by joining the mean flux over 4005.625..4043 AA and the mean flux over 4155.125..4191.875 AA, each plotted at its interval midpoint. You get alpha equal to 7.1 AA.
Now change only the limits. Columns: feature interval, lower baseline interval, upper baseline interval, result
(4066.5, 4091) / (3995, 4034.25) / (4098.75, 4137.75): 1.67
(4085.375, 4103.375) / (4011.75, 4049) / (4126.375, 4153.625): 1.31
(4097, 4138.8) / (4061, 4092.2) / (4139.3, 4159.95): 2.00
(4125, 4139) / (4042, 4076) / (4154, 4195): 0.36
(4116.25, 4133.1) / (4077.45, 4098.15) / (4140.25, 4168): 0.58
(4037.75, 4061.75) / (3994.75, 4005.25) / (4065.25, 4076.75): -2.19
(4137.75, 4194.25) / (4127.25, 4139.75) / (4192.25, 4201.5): -3.26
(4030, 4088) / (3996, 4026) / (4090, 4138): 1.34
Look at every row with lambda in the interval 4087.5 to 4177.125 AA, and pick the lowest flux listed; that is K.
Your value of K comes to 8.316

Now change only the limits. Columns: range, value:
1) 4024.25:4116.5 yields 4.94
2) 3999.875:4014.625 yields 12.11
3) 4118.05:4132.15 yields 11.64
